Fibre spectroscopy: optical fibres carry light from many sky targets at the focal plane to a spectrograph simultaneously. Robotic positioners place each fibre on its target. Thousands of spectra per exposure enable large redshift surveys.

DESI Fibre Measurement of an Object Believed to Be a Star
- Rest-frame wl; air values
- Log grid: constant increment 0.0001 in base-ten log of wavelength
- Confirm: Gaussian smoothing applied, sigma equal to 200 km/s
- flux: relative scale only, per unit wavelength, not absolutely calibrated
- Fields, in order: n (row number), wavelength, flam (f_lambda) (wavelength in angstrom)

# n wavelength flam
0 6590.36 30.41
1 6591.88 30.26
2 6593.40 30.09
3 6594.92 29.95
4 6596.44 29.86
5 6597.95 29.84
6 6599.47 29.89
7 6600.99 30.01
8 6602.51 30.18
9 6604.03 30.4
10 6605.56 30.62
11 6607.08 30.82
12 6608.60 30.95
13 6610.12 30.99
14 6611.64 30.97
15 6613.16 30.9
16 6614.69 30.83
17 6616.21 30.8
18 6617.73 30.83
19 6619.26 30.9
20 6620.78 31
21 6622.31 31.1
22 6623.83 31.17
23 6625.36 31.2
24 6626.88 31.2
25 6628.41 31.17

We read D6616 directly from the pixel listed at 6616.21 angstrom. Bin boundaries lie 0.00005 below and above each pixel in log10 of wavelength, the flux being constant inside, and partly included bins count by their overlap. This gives 30.8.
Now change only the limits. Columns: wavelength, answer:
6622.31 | 31.1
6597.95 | 29.84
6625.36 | 31.2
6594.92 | 29.95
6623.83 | 31.17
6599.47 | 29.89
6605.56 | 30.62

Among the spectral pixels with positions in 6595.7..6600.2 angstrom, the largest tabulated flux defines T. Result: 29.89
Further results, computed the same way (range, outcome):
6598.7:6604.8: 30.4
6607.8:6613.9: 30.99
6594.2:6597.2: 29.95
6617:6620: 30.9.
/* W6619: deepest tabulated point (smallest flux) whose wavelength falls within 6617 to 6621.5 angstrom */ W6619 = 30.83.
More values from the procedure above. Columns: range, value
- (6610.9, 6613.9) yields 30.9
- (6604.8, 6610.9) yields 30.62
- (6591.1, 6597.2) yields 29.86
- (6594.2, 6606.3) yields 29.84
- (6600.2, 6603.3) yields 30.01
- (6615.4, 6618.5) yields 30.8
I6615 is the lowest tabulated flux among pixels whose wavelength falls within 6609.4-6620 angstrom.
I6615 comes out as 30.8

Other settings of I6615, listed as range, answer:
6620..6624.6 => 31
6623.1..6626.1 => 31.17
